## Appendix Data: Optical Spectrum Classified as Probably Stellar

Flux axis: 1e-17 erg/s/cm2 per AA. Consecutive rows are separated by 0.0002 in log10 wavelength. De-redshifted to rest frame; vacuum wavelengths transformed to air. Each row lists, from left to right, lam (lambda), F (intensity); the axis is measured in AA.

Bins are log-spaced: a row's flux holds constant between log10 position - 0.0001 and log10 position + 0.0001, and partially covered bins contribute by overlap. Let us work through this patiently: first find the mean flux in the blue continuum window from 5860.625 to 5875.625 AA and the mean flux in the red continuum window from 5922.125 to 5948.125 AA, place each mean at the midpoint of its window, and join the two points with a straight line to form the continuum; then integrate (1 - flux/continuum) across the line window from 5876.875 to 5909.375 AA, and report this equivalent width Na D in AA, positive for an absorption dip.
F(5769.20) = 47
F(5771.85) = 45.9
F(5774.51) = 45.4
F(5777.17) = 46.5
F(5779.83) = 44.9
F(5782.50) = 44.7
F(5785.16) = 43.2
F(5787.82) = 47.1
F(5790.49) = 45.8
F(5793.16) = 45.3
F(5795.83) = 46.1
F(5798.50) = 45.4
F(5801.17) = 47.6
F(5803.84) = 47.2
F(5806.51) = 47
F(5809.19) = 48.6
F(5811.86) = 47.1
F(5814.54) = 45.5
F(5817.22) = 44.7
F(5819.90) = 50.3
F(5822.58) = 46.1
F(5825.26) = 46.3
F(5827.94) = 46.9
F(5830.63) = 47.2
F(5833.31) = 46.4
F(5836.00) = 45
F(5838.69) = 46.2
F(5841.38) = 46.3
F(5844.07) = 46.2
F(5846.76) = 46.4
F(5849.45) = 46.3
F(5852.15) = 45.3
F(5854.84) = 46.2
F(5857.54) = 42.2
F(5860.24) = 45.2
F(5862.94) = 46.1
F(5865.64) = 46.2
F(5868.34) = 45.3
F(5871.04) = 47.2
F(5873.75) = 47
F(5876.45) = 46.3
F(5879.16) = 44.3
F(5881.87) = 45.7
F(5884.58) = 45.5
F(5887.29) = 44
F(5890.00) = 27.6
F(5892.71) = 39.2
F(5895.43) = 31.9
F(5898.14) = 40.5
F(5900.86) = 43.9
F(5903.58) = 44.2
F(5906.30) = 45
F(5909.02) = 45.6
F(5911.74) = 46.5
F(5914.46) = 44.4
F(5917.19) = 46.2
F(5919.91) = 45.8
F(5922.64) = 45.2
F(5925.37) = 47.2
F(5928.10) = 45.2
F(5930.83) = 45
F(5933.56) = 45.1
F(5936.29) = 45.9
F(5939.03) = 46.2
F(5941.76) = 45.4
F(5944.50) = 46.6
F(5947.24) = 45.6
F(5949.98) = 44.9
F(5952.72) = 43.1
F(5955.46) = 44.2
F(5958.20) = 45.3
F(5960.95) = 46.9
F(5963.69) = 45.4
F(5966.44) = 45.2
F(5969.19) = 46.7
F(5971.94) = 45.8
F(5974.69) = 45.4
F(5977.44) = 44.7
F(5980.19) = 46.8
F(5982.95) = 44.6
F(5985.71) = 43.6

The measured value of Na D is 3.3 AA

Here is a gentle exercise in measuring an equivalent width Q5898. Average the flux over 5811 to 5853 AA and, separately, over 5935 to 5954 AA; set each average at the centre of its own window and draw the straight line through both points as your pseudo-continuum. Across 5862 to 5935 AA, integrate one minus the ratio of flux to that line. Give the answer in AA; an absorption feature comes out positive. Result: 3.0 AA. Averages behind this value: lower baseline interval 46.4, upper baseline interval 45.4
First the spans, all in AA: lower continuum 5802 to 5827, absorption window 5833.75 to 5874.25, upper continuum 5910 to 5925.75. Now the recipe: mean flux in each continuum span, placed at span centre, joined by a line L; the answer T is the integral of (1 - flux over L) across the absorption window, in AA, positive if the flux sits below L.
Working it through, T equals 0.6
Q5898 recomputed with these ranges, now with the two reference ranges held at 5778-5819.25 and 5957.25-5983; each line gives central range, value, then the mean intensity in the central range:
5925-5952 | 0.1 AA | 45.6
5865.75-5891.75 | 1.3 AA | 43.7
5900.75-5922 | 0.3 AA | 45.3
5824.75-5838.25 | -0.1 AA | 46.3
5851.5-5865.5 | 0.3 AA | 45.1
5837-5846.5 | 0.0 AA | 46.2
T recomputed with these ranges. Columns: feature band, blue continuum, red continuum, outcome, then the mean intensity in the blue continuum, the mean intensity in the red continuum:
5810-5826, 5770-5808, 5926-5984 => -0.32 AA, 45.9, 45.5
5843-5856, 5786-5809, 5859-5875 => 0.05 AA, 46.5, 46.2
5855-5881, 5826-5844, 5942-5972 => 0.28 AA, 46.3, 45.4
